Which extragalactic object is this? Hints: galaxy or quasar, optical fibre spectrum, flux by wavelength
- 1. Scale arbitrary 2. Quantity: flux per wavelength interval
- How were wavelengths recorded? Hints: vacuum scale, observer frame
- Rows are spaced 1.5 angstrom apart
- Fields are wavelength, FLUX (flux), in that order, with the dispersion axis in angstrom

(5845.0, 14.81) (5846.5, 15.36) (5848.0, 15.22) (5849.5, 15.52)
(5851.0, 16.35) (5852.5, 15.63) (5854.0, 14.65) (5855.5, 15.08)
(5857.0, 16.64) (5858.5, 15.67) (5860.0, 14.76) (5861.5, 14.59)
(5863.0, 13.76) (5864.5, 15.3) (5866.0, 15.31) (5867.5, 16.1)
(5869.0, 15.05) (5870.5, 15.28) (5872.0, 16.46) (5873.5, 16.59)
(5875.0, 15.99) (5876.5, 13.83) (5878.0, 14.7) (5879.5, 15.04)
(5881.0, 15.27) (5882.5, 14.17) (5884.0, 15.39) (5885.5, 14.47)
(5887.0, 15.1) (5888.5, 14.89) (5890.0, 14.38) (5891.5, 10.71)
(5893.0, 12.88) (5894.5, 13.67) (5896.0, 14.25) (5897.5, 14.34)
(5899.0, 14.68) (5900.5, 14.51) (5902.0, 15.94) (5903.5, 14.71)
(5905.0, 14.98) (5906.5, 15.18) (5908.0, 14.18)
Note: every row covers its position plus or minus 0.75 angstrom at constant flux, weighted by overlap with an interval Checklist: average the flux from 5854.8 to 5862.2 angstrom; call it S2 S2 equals 15.4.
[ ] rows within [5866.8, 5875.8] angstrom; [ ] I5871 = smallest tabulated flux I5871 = 15.05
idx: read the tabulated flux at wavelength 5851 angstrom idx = 16.35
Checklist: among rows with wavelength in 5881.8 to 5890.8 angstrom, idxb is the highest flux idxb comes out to 15.39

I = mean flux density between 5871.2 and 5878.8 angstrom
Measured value 15.5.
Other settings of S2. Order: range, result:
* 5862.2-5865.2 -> 14.5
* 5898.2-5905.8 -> 15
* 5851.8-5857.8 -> 15.5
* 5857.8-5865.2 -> 14.8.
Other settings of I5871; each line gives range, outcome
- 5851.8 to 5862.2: 14.59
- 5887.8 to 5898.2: 10.71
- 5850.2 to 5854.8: 14.65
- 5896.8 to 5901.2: 14.34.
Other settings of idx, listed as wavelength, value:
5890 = 14.38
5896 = 14.25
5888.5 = 14.89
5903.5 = 14.71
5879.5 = 15.04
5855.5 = 15.08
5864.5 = 15.3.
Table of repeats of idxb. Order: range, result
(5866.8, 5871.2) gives 16.1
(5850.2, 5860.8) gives 16.64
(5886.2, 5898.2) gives 15.1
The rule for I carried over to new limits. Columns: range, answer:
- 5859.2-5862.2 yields 14.7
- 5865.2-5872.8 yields 15.6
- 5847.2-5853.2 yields 15.7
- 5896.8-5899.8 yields 14.5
